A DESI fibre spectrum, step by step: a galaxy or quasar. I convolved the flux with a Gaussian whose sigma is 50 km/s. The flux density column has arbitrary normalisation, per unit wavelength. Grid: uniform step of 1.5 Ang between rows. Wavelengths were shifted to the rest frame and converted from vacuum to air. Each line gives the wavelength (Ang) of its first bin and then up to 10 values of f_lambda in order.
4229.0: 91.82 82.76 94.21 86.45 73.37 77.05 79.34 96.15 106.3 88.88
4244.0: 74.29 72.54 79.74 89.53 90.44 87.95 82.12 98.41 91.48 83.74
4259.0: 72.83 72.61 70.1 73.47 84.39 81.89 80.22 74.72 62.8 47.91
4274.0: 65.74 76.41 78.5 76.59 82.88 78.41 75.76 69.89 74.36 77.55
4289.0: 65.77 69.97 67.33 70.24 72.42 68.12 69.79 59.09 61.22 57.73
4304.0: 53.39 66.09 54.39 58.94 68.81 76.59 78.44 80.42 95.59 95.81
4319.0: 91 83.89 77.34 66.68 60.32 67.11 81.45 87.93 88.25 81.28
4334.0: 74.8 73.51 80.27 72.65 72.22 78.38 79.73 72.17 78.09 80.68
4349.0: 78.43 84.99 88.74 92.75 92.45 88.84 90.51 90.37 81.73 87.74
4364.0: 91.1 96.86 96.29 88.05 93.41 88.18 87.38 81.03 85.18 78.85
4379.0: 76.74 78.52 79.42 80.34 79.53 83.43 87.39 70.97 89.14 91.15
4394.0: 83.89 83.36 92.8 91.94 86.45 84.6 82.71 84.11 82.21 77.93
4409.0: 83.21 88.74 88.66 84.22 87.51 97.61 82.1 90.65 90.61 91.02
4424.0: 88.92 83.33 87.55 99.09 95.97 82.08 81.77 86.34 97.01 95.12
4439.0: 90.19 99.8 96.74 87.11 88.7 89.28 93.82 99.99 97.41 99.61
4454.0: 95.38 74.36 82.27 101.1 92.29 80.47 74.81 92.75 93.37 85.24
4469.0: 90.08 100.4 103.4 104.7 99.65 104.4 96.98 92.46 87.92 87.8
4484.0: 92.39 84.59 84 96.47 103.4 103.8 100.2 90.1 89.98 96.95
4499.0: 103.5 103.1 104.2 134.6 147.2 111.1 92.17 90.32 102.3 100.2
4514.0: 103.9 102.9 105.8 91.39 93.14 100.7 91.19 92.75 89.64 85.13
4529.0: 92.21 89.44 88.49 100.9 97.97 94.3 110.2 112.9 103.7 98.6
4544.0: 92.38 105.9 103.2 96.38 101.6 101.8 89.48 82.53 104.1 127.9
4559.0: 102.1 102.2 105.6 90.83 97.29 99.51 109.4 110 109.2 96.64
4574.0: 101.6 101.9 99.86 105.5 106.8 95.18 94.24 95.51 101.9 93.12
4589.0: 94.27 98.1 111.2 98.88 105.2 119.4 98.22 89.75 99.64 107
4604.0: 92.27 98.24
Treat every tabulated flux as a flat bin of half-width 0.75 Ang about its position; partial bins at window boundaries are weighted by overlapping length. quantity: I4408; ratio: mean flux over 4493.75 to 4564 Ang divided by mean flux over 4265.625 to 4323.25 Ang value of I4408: 1.39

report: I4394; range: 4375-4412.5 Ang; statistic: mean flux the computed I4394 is 83.6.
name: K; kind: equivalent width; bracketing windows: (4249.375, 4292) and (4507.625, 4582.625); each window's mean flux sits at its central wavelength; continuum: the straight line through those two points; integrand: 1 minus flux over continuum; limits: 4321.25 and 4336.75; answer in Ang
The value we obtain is 1.0 Ang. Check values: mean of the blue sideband 76.5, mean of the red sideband 99.4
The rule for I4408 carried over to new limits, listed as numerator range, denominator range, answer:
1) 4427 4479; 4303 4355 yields 1.20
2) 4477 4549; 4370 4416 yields 1.17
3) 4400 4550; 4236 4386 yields 1.20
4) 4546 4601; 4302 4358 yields 1.30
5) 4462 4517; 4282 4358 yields 1.31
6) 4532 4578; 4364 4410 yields 1.19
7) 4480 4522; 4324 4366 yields 1.22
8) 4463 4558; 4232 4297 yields 1.26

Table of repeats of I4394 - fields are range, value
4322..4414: 83.1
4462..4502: 94.8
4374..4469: 87.5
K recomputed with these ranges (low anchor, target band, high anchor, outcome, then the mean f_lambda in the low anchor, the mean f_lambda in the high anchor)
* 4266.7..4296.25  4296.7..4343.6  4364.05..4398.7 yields 2.09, 72.1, 85.4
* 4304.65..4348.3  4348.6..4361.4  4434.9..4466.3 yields -1.29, 76.6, 91.4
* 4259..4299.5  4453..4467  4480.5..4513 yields 1.18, 72.4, 100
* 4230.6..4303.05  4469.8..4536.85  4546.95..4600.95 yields -2.05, 77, 101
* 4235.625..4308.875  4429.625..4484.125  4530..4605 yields -0.69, 75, 101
